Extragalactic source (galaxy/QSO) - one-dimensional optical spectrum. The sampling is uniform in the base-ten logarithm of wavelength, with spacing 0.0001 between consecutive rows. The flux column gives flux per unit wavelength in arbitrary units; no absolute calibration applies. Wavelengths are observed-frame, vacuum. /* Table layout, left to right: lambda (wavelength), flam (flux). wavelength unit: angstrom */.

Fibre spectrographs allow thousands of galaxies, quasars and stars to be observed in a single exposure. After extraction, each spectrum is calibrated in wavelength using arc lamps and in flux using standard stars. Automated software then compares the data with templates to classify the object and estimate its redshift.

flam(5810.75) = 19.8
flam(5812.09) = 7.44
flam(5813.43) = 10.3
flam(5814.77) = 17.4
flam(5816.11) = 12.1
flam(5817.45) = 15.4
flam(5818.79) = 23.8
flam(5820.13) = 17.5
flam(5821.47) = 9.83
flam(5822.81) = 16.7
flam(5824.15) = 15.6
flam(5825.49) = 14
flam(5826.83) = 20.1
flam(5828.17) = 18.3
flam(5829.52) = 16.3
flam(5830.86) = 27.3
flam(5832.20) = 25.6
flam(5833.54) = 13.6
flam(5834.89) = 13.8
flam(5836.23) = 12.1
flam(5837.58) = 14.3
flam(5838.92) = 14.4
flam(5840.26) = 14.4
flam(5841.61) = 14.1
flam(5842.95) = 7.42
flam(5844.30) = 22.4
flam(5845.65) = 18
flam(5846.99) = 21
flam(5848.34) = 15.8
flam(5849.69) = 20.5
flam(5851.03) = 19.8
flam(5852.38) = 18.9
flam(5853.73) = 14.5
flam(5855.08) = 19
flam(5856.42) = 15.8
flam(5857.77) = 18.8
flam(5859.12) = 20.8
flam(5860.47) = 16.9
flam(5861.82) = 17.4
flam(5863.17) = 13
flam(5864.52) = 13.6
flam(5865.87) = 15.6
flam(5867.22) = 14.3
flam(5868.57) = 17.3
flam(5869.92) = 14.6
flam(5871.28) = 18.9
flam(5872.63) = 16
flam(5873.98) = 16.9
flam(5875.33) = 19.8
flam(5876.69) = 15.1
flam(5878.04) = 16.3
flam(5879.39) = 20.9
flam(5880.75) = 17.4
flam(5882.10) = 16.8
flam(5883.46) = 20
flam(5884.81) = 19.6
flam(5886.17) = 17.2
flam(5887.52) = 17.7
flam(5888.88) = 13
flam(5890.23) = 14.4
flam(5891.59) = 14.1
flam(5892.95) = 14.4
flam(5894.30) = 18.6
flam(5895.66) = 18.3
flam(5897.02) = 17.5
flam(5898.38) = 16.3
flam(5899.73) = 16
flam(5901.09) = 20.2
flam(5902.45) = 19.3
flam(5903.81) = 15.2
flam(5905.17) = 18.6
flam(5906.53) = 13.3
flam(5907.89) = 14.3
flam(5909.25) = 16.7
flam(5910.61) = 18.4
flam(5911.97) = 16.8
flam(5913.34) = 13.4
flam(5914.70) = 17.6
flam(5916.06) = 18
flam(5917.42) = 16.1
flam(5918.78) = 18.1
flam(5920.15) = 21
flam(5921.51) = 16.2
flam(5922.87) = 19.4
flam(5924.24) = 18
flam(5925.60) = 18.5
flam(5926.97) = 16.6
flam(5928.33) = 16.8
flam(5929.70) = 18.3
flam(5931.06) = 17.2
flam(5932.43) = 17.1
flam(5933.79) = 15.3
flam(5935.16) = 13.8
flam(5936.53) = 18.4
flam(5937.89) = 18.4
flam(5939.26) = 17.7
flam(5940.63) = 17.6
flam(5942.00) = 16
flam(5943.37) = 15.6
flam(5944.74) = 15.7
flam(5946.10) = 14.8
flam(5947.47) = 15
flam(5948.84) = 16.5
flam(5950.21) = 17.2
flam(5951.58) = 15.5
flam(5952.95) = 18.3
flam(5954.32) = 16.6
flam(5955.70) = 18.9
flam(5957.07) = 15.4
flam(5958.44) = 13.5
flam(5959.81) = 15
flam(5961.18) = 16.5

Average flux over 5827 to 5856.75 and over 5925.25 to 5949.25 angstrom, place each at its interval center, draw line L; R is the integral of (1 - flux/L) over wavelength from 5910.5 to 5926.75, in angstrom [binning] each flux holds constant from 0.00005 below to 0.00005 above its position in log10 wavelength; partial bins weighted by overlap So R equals -0.8 angstrom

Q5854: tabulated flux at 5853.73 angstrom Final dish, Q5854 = 14.5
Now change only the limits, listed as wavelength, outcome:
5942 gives 16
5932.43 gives 17.1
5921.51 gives 16.2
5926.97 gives 16.6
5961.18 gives 16.5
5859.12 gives 20.8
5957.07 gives 15.4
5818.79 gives 23.8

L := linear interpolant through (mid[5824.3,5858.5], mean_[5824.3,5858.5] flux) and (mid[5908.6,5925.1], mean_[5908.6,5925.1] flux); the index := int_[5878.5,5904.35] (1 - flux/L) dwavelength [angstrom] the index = 0.3 angstrom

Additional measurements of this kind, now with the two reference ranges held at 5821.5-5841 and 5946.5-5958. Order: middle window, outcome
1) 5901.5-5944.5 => -1.17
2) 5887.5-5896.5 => 0.50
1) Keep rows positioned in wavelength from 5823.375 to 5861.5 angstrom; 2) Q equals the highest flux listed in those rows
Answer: 27.3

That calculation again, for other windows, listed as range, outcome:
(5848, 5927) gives 21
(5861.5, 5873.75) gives 18.9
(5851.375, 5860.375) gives 20.8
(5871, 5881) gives 20.9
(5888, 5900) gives 18.6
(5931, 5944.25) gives 18.4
